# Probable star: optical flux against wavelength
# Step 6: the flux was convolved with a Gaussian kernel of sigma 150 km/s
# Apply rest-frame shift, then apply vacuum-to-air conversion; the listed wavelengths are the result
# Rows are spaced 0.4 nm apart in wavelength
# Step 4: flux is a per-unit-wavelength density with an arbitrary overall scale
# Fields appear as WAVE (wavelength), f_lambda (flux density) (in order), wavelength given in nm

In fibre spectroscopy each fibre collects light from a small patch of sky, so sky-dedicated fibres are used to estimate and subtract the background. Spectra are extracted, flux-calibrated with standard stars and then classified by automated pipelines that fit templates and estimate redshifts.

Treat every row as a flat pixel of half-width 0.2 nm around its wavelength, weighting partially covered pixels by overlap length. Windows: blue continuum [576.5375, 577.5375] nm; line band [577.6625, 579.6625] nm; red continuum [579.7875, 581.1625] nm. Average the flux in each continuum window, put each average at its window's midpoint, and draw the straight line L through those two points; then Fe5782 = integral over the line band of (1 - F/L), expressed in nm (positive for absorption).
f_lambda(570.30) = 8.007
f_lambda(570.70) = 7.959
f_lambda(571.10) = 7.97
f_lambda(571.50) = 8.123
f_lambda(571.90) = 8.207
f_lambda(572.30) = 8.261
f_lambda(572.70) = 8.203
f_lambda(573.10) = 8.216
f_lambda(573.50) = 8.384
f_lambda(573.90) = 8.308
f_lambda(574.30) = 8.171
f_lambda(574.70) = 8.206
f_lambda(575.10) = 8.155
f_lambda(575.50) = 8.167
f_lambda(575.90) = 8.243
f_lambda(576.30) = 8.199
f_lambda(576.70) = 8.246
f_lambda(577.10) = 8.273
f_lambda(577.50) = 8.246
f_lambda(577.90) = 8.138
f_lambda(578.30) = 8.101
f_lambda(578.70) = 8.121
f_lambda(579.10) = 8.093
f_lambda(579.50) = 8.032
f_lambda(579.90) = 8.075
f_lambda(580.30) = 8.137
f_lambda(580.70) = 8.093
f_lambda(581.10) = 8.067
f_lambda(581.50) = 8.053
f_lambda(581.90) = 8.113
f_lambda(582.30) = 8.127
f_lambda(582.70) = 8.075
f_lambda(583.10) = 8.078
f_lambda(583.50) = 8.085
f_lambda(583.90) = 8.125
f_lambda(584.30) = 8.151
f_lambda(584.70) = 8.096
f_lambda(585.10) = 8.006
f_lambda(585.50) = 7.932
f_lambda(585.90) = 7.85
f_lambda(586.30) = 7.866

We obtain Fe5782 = 0.02 nm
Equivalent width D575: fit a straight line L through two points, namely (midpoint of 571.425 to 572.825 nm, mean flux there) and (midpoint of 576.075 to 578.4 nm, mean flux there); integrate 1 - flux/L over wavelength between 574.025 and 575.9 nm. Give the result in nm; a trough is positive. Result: 0.00 nm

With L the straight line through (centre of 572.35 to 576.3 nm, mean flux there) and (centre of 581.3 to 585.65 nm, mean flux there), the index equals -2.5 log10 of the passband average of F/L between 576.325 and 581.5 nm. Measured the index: 0.002 mag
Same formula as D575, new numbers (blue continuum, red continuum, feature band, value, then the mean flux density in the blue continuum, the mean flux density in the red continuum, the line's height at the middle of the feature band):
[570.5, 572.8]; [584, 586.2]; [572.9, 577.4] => -0.08 nm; 8.12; 8.01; 8.09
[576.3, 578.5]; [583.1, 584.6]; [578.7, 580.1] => 0.02 nm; 8.2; 8.11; 8.17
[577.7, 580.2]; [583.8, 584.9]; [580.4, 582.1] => 0.00 nm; 8.1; 8.12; 8.11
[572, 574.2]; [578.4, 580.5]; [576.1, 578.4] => -0.01 nm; 8.27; 8.09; 8.15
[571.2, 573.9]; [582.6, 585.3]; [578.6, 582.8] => 0.02 nm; 8.23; 8.09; 8.13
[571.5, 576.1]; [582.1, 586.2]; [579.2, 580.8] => 0.01 nm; 8.22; 8.05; 8.12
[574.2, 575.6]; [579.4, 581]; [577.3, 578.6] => -0.01 nm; 8.18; 8.09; 8.12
